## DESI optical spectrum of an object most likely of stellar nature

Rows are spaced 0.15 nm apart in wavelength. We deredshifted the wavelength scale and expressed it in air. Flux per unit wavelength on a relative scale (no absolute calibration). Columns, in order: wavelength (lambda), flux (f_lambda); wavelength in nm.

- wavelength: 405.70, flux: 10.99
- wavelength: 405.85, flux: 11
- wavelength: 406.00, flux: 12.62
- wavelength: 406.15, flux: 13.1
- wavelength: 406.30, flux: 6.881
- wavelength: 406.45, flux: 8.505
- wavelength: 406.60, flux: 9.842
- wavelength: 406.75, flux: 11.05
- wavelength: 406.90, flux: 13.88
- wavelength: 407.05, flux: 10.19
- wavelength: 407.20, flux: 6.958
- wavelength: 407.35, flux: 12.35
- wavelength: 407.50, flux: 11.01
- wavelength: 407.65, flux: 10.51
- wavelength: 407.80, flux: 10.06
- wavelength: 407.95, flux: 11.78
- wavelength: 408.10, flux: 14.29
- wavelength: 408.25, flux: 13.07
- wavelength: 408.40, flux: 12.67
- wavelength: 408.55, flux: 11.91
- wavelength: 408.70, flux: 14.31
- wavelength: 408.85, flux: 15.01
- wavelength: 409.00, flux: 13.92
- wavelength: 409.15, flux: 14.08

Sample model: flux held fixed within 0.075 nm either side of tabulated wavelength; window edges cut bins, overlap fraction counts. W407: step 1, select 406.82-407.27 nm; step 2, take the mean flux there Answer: 10.4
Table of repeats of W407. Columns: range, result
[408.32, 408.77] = 12.9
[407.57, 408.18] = 11.7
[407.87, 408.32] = 13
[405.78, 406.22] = 12.2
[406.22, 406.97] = 10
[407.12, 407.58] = 10.1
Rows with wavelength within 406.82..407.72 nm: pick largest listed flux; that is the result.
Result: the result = 13.88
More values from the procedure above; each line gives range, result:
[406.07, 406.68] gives 13.1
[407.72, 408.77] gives 14.31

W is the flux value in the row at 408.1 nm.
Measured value 14.29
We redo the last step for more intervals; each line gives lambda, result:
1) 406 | 12.62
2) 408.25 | 13.07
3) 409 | 13.92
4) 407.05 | 10.19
